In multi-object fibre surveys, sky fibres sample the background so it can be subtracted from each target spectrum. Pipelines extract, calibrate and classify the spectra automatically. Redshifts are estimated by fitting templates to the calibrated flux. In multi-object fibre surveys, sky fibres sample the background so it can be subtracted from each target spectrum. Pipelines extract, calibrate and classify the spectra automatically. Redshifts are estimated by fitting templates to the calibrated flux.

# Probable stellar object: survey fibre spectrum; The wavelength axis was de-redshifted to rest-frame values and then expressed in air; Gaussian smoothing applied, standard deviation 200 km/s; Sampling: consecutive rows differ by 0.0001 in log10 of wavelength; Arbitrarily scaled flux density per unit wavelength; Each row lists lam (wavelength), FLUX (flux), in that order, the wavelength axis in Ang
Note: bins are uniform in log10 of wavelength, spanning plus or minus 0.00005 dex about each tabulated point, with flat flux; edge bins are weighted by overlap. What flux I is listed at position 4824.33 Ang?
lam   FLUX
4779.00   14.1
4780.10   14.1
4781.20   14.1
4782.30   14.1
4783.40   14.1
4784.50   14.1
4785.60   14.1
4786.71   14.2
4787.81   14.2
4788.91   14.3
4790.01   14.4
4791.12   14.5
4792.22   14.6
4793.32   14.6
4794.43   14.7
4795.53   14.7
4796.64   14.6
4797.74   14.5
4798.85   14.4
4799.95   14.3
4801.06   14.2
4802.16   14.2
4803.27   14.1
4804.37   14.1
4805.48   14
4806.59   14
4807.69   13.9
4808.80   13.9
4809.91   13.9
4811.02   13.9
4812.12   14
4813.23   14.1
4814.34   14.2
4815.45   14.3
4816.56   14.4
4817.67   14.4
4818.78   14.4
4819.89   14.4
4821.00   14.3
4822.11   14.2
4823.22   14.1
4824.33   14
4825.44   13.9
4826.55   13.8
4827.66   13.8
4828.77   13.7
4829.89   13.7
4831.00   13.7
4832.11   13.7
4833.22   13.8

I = 14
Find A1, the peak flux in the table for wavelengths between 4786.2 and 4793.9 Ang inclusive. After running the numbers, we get 14.6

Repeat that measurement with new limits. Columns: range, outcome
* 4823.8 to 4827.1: 14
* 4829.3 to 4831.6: 13.7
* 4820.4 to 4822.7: 14.3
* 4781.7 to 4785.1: 14.1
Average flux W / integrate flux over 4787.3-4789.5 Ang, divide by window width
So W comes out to 14.3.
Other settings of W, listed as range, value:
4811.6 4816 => 14.1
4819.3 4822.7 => 14.3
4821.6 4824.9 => 14.1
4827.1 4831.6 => 13.7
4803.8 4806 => 14.1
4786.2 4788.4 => 14.2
